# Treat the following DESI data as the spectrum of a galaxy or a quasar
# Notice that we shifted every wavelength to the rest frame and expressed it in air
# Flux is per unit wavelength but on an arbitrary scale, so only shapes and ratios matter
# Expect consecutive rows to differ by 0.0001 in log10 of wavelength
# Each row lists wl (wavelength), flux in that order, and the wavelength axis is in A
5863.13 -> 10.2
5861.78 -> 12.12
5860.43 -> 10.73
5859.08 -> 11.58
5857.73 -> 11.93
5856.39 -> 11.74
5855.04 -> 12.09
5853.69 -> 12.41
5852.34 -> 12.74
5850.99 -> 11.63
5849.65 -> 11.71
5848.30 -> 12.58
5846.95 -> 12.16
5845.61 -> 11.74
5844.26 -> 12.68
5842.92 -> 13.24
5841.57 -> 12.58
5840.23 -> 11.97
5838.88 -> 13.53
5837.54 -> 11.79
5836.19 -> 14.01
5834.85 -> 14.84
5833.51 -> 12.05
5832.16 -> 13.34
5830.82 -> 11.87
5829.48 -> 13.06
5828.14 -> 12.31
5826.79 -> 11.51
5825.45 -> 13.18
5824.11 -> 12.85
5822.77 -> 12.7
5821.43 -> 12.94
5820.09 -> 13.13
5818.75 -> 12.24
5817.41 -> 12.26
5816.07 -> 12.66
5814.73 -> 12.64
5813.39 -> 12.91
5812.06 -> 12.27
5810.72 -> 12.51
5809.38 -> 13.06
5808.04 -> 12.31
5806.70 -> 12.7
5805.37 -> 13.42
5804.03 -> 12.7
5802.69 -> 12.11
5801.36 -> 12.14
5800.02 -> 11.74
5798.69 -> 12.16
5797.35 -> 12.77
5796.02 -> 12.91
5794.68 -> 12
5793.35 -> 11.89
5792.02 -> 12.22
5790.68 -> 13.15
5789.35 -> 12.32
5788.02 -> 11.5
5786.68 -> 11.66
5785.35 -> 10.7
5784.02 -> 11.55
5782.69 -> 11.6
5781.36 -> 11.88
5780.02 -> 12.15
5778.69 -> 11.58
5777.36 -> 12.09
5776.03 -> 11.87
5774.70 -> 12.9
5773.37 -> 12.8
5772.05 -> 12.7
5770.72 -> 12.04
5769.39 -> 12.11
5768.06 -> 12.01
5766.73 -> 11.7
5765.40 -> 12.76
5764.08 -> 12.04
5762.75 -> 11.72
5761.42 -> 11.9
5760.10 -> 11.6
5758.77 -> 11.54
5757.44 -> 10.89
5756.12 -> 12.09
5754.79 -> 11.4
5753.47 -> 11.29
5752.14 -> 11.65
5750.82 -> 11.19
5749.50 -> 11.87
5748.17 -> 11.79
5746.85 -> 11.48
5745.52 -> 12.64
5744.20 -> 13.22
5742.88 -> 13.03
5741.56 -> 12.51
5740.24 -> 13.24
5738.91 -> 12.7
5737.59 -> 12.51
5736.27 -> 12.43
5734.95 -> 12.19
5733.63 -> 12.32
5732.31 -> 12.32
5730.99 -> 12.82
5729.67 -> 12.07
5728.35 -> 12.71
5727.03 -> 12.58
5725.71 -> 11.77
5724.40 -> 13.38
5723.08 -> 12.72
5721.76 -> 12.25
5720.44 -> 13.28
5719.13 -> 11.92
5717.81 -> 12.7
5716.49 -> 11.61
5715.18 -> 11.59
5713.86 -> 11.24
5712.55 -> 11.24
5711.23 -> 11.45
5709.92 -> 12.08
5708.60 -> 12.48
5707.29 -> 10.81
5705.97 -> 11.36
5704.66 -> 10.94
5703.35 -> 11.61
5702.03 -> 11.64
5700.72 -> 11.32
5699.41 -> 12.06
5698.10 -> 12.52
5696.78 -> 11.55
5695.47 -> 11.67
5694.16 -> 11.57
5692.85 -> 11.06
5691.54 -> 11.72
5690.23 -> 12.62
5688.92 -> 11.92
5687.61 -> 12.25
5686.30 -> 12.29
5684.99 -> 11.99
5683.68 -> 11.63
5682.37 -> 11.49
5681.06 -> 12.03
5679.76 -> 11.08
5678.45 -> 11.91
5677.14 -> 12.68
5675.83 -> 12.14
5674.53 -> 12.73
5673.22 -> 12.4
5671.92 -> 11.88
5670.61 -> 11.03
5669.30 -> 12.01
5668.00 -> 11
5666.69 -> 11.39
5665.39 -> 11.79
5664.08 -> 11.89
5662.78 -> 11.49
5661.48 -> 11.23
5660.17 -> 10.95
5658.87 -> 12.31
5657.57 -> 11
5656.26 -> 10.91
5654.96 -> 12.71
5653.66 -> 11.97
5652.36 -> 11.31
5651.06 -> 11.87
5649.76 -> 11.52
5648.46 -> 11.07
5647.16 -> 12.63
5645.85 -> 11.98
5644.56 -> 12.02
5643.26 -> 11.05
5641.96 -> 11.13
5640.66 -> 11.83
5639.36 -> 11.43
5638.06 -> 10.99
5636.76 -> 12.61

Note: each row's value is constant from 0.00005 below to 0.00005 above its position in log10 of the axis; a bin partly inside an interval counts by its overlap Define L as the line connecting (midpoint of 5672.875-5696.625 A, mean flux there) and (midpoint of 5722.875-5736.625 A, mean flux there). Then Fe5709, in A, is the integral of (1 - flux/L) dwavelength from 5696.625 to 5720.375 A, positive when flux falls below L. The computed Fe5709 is 0.99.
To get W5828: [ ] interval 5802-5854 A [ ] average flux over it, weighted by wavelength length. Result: 12.6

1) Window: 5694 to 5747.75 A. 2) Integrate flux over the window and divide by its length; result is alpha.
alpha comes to 12.1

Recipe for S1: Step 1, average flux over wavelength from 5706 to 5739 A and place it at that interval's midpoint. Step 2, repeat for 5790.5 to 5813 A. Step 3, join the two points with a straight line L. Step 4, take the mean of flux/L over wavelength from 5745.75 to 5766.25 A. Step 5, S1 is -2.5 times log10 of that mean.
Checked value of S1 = 0.055 mag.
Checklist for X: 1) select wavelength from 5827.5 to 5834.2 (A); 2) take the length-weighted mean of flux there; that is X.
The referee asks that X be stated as 12.5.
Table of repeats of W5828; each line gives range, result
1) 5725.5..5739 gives 12.4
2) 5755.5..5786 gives 11.9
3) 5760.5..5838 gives 12.4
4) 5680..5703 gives 11.8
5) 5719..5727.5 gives 12.6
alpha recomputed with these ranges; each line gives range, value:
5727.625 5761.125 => 12.1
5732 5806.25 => 12.1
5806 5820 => 12.6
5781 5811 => 12.2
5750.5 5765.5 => 11.6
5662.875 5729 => 11.9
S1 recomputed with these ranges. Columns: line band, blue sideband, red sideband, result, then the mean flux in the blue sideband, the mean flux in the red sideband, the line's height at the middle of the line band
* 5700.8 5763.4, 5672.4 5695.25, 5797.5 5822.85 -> 0.015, 12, 12.6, 12.2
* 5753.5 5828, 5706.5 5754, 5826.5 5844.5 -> 0.029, 12.2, 12.8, 12.5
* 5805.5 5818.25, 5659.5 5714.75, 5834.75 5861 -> -0.037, 11.7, 12.3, 12.2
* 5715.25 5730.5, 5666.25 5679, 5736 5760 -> -0.037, 11.9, 12.1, 12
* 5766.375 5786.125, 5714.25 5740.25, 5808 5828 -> 0.048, 12.4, 12.6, 12.5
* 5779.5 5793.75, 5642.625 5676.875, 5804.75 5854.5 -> 0.048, 11.7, 12.6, 12.4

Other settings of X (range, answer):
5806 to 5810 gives 12.7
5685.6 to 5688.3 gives 12.3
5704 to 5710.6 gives 11.5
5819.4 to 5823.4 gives 12.9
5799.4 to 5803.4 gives 12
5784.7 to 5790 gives 11.5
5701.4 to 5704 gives 11.6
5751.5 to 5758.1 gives 11.5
